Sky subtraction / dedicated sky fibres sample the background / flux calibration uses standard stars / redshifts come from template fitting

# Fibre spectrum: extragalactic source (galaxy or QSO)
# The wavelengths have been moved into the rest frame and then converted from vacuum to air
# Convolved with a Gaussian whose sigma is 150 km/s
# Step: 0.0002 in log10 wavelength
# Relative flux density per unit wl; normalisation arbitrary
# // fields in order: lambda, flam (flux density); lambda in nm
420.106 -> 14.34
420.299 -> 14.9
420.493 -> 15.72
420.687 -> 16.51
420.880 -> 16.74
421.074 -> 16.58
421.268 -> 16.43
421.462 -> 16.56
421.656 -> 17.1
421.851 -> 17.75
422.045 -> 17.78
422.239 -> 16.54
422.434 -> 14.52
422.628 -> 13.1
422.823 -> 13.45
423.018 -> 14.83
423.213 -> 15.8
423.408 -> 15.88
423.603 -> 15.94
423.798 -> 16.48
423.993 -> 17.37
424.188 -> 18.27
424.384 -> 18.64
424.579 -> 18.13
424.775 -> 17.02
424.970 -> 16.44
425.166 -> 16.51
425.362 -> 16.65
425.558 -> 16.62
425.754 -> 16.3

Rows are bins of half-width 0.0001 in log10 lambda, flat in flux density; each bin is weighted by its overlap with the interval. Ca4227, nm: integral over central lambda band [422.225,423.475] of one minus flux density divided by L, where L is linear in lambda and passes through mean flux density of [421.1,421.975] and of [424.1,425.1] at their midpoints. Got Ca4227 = 0.18 nm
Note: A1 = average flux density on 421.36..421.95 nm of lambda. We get 17.1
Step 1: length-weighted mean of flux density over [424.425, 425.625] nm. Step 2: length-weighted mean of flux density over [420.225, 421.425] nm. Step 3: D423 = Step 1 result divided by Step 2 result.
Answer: 1.05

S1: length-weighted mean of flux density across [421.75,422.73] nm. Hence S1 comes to 15.9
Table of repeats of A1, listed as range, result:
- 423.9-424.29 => 17.8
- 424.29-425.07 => 17.6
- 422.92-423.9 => 15.8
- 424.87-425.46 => 16.5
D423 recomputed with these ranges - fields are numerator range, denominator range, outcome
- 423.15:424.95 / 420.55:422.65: 1.04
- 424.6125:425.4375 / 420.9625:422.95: 1.05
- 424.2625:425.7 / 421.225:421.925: 1.01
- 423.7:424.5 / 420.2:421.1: 1.10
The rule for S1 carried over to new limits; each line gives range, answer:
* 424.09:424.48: 18.4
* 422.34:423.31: 14.3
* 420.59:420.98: 16.6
